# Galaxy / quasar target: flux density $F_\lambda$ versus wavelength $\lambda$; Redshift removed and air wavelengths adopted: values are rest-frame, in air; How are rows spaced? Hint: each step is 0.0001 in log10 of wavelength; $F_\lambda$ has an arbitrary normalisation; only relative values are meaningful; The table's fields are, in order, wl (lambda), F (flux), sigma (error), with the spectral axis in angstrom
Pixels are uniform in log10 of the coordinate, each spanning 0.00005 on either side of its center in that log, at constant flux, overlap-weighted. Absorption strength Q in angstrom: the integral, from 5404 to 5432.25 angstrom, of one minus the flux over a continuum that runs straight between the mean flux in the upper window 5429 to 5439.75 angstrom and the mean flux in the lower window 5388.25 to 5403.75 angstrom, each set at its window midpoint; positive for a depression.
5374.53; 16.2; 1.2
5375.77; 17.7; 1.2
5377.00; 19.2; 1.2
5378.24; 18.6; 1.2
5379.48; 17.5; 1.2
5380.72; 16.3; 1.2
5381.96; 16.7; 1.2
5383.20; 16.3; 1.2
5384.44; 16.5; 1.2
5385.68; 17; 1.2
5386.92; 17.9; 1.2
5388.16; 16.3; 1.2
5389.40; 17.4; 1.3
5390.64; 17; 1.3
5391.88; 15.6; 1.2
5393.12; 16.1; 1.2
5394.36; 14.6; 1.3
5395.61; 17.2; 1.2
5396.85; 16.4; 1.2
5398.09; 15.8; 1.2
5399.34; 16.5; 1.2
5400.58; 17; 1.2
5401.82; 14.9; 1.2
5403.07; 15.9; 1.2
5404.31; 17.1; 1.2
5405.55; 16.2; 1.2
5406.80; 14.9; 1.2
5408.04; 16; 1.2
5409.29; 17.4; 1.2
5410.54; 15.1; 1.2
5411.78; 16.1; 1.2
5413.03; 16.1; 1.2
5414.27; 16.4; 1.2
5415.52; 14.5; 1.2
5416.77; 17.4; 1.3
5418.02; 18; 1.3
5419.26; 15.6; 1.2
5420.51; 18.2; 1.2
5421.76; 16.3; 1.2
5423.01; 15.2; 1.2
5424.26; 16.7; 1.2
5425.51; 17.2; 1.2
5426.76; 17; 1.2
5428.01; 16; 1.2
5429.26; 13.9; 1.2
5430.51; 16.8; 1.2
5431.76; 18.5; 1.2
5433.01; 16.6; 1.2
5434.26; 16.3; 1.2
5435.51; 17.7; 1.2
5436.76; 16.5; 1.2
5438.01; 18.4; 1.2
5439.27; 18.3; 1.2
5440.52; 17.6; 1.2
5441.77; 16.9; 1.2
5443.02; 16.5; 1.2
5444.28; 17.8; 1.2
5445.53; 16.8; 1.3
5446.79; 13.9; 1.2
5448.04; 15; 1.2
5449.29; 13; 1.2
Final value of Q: 0.6 angstrom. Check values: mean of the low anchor 16.2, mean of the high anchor 17.1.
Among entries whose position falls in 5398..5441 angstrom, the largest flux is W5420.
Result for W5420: 18.5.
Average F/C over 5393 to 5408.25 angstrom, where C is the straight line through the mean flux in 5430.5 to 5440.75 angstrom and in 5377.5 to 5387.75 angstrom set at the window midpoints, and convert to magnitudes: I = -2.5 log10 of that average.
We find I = 0.08 mag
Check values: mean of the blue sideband 17.1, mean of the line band 16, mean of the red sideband 17.4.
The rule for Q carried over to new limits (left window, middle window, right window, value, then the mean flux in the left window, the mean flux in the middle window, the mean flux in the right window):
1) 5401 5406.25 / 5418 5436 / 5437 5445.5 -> 0.3 angstrom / 16.1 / 16.6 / 17.5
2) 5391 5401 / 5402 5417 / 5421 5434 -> 0.2 angstrom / 16.2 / 16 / 16.4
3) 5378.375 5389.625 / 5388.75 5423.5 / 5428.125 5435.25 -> 1.0 angstrom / 16.9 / 16.3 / 16.5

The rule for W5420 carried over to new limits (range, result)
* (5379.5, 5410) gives 17.9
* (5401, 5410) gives 17.4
